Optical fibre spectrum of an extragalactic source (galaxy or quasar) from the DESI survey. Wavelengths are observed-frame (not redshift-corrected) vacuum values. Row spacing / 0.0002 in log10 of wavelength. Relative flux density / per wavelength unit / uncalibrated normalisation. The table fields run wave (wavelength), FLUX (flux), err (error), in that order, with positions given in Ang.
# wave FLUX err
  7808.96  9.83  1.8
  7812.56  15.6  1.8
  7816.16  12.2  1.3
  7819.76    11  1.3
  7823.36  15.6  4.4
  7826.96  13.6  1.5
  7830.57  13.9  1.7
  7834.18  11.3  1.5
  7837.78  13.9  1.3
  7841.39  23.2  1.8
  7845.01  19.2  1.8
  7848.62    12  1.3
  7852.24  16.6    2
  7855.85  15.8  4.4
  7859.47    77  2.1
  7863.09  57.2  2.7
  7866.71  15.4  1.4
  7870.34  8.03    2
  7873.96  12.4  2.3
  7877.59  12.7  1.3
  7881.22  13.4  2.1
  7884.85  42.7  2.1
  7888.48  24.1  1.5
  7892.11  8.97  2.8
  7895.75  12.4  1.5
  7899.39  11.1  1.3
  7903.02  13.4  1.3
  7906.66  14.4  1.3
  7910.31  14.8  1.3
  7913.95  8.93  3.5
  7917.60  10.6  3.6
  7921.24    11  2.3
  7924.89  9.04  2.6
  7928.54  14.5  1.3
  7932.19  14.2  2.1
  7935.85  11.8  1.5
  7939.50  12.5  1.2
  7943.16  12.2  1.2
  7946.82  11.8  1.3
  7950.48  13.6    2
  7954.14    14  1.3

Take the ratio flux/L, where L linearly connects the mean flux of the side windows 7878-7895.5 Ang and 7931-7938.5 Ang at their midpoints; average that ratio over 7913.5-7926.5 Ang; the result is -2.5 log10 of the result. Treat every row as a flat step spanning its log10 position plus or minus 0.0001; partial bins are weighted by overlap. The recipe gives 0.46 mag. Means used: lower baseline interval 20.6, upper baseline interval 12.8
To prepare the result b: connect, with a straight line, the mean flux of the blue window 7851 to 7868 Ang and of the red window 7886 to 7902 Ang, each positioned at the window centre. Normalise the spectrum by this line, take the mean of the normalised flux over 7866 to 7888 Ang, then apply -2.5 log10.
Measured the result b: 0.31 mag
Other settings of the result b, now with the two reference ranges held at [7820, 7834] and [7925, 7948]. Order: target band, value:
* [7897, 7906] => 0.031 mag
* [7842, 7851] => -0.232 mag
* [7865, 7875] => 0.117 mag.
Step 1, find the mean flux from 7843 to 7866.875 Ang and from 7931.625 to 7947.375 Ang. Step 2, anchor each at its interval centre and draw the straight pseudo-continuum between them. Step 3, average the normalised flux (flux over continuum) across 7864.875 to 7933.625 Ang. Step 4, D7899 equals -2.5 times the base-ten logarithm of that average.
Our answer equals 0.42 mag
